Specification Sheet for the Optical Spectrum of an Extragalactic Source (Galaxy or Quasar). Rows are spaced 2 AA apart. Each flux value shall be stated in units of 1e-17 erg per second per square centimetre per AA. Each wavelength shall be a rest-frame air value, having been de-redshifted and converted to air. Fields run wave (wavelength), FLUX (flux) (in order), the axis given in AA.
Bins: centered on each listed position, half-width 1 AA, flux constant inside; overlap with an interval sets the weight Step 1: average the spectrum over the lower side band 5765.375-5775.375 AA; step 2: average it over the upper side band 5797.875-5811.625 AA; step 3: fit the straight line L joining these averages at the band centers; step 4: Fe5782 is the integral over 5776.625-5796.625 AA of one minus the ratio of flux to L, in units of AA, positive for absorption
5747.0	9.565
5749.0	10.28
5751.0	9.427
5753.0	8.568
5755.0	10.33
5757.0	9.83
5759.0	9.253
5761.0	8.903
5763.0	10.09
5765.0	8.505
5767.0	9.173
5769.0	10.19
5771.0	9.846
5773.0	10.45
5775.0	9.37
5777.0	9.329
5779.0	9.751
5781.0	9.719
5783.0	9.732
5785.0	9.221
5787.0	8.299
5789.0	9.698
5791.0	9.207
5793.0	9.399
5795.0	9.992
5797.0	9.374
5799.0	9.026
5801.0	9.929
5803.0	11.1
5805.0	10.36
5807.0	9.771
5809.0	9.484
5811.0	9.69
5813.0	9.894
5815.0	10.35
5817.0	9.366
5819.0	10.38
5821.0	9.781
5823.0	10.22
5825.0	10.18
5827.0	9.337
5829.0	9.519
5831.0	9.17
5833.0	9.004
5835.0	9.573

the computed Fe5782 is 0.8 AA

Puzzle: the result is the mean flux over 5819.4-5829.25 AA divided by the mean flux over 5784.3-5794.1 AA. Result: 1.08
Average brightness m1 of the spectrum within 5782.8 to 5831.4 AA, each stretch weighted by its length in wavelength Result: 9.71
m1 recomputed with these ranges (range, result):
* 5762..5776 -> 9.66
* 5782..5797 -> 9.36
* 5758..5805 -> 9.56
